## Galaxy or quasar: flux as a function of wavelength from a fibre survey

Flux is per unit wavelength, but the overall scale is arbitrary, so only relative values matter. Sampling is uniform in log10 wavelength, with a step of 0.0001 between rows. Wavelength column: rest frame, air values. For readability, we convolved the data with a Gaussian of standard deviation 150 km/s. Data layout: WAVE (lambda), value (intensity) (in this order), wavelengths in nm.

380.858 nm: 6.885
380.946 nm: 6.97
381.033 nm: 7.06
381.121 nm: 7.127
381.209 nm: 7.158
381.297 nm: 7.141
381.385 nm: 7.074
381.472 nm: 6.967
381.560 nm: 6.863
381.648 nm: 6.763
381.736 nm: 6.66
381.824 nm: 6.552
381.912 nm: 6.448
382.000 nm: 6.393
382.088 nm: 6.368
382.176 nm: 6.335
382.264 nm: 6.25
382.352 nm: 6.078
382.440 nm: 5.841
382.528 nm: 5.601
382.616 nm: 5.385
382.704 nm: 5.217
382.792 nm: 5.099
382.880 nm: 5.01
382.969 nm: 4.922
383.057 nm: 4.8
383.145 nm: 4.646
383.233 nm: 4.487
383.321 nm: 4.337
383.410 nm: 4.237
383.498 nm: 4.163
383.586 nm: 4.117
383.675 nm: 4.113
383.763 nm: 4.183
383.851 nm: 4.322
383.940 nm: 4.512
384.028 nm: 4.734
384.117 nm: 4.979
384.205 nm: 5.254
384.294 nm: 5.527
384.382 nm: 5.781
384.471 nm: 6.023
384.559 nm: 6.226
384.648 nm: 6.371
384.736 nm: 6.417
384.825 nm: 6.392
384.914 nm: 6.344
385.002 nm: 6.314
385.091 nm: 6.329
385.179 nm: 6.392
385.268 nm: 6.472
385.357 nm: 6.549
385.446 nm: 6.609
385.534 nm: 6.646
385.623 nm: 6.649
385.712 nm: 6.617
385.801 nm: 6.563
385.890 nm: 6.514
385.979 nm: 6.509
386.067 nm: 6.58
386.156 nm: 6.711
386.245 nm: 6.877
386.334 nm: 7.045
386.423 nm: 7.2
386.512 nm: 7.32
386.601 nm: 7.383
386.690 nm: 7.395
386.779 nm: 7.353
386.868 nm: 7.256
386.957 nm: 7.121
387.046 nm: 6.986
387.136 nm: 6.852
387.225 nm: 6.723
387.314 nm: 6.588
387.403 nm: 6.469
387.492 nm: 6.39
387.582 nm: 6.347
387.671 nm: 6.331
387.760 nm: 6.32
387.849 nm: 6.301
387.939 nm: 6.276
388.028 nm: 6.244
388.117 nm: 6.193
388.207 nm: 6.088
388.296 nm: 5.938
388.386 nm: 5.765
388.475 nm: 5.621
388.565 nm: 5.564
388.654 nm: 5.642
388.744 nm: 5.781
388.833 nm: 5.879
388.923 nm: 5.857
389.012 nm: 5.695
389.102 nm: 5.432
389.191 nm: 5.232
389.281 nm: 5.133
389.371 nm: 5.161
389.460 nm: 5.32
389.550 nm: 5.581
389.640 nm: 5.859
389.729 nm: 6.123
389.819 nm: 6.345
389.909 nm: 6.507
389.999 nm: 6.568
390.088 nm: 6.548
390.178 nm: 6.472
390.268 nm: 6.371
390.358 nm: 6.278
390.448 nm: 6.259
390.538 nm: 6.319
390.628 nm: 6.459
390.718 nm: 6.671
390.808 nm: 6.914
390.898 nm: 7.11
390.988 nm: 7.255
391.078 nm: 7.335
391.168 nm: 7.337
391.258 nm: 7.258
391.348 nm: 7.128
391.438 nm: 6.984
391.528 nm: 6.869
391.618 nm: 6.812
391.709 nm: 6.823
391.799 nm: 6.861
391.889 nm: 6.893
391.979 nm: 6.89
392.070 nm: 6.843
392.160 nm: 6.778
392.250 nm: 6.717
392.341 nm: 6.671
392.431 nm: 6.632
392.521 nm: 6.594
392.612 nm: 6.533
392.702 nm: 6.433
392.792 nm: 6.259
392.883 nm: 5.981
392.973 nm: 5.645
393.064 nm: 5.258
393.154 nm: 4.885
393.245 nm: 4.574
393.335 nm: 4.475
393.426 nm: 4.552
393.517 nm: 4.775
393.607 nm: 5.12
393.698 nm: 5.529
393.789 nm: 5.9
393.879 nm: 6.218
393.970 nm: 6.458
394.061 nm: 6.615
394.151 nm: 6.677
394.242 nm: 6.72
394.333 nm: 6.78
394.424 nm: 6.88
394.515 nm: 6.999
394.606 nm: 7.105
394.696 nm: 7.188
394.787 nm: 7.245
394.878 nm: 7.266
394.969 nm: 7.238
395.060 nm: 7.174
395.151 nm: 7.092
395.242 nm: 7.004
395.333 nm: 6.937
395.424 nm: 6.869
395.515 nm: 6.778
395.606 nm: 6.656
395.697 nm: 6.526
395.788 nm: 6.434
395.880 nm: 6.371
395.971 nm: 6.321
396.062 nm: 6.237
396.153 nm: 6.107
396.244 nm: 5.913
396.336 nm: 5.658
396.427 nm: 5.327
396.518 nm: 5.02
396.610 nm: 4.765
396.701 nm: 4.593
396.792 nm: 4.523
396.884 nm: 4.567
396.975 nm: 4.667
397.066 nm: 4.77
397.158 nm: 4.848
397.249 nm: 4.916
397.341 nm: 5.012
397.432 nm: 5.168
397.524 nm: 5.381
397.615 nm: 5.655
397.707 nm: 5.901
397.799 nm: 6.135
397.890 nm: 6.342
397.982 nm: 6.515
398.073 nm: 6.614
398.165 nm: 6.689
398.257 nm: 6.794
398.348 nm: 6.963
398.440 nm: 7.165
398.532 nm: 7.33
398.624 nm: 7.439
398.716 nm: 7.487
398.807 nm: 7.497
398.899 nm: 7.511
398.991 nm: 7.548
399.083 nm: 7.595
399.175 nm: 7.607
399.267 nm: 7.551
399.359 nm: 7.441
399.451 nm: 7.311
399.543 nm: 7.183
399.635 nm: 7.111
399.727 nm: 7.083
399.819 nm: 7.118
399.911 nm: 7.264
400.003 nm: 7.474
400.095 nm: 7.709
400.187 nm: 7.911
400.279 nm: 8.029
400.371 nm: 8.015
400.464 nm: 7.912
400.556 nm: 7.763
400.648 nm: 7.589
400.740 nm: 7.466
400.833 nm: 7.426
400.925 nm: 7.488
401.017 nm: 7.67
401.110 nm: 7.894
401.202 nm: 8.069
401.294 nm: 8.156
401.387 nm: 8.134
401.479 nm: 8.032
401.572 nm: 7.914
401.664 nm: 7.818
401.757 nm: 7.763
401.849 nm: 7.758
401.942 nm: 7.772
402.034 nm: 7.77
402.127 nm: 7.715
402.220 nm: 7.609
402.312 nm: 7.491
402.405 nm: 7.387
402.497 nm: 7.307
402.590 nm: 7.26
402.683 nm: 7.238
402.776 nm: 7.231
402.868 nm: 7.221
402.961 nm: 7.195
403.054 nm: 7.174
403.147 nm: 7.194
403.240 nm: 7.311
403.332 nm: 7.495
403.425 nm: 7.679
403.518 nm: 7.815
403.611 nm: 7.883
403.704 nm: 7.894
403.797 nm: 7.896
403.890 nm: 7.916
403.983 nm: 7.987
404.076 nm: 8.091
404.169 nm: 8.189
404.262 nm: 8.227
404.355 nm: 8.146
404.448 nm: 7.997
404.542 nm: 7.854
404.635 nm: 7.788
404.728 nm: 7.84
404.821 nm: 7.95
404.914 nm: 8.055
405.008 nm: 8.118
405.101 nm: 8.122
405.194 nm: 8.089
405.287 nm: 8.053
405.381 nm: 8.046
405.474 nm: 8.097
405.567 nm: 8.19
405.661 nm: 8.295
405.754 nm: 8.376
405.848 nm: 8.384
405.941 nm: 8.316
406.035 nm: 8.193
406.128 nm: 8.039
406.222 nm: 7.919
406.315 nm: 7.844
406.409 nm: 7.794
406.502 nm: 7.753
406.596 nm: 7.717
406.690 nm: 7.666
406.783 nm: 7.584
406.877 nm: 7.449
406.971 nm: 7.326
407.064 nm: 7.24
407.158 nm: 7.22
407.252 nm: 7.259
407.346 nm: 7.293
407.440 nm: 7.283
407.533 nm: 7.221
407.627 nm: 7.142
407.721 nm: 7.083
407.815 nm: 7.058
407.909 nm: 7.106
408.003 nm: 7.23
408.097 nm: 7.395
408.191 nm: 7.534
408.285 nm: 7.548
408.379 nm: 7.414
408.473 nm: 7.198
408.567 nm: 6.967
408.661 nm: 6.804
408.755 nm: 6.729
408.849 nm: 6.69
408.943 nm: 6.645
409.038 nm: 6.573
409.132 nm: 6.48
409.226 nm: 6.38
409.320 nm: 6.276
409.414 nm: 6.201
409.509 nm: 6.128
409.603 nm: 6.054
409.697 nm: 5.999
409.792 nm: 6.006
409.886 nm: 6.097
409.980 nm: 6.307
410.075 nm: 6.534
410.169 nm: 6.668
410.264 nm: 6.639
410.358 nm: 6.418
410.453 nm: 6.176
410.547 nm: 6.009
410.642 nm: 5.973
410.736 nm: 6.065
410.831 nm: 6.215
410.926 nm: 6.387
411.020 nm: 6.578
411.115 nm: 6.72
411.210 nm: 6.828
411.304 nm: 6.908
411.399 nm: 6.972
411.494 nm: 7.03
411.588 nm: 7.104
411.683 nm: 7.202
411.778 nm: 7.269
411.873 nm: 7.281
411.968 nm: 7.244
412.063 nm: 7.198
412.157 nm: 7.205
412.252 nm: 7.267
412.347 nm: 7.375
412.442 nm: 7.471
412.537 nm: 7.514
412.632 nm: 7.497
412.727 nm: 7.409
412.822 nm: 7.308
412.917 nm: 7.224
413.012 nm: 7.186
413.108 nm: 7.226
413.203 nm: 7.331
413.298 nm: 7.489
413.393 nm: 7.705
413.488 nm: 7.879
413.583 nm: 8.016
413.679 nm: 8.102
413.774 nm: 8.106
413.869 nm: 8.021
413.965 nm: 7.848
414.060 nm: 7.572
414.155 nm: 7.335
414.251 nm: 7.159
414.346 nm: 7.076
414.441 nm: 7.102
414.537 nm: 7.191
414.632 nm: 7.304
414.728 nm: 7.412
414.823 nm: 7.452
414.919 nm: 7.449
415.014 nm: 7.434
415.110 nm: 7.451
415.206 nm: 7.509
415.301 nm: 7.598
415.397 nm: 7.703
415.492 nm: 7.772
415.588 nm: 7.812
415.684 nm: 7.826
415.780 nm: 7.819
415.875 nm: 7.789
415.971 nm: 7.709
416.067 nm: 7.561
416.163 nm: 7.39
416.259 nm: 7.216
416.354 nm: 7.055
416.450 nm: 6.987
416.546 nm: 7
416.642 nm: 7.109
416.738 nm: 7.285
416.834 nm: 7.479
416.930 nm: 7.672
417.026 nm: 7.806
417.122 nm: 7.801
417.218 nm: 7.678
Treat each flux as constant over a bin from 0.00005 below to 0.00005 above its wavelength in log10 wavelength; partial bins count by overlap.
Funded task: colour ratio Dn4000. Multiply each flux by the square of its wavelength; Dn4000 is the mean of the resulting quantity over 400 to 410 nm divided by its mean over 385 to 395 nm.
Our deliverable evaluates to 1.3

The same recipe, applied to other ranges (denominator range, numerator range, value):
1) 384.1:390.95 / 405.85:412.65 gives 1.24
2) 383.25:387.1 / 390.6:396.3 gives 1.12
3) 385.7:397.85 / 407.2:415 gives 1.24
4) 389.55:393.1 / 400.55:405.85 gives 1.25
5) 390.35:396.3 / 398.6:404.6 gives 1.23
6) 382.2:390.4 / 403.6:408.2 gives 1.44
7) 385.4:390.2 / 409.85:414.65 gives 1.27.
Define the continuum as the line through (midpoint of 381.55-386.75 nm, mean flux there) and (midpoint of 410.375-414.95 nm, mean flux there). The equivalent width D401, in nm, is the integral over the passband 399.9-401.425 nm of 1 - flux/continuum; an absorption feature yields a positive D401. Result -0.26 nm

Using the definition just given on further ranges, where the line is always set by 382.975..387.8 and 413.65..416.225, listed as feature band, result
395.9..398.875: 0.344 nm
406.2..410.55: 0.173 nm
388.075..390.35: 0.138 nm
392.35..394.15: 0.197 nm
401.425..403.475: -0.174 nm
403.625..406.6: -0.410 nm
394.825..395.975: -0.048 nm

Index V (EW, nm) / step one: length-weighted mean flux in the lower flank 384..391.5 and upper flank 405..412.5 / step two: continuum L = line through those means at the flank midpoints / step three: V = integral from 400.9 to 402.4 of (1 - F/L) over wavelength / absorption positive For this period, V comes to -0.205 nm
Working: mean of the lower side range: 6.37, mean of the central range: 7.81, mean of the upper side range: 7.13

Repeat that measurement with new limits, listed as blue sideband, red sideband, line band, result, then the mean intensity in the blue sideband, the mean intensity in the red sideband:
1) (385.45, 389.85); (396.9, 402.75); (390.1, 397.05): 0.403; 6.32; 7.12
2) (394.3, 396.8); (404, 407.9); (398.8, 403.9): -0.288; 6.42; 7.81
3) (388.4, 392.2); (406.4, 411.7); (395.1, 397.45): 0.274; 6.35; 6.84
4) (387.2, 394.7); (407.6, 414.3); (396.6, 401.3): -0.174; 6.24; 6.98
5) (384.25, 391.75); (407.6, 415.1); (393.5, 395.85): -0.017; 6.43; 7.02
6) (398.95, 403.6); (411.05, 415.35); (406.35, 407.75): 0.013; 7.58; 7.37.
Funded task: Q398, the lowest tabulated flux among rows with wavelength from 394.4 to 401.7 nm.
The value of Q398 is 4.523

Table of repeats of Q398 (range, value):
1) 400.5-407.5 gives 7.174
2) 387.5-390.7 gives 5.133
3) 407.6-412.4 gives 5.973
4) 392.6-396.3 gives 4.475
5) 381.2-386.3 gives 4.113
